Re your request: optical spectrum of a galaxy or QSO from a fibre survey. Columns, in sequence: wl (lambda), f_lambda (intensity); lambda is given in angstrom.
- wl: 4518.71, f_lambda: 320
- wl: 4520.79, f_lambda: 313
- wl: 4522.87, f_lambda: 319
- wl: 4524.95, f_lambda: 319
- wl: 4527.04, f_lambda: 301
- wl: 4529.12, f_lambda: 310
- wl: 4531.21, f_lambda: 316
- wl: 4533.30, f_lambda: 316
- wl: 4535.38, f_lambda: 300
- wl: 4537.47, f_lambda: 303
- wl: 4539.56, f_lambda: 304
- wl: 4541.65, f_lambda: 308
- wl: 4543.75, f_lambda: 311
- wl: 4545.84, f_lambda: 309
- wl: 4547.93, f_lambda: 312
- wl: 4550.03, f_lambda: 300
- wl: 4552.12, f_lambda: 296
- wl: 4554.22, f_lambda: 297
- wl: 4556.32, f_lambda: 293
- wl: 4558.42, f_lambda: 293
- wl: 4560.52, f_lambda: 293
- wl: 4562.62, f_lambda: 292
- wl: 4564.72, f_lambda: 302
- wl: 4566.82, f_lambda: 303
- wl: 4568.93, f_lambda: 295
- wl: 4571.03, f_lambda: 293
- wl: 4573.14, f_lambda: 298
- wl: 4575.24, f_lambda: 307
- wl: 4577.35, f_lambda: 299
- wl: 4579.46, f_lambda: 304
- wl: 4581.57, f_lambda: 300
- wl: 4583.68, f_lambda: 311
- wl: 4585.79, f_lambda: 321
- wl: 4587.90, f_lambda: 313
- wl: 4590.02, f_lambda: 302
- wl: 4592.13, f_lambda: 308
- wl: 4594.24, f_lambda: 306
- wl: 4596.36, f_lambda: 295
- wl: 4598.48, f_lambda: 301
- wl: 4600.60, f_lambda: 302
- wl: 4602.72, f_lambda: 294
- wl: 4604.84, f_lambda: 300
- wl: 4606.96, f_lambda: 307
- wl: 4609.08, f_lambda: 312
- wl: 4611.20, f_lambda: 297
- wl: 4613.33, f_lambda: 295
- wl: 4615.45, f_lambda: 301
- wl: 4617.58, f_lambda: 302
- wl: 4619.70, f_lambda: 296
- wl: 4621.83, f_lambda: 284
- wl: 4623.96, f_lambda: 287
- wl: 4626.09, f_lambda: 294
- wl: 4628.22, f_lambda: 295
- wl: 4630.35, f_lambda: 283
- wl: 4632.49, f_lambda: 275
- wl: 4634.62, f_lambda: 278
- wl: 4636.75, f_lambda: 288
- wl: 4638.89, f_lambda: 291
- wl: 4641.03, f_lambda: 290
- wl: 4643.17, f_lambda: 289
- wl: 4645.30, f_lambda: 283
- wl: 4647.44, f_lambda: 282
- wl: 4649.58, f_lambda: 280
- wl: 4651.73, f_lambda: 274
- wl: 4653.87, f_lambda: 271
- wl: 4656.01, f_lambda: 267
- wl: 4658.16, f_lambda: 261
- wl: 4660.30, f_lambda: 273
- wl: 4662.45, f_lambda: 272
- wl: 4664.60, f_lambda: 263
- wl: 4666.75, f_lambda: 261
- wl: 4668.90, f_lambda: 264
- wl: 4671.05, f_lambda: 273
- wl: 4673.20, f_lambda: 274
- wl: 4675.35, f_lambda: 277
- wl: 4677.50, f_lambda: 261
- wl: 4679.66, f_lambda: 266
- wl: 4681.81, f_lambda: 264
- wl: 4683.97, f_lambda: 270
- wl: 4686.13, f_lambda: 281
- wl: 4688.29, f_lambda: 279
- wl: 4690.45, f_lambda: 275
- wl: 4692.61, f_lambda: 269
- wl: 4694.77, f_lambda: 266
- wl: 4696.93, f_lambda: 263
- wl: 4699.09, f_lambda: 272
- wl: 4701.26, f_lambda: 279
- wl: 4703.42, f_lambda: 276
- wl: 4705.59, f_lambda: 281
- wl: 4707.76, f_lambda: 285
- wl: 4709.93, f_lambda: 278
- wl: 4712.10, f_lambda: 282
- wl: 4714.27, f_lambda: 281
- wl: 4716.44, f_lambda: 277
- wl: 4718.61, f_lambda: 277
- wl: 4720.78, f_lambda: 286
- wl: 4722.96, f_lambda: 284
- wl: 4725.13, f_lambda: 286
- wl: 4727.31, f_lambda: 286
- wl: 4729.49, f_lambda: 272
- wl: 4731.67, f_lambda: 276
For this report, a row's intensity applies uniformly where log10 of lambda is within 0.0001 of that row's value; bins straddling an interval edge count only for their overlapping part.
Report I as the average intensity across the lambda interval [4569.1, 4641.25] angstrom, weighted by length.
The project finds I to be 298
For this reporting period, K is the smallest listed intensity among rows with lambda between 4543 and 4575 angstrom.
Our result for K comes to 292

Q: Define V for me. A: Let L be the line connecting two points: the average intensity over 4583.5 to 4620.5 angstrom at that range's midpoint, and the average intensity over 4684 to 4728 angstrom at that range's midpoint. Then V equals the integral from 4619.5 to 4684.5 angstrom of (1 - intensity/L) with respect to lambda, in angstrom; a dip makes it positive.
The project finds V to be 3.2 angstrom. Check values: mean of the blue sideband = 303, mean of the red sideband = 278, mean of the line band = 277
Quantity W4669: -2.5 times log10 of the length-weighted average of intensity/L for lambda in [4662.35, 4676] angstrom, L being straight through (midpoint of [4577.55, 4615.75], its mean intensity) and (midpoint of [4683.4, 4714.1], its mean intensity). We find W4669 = 0.06 mag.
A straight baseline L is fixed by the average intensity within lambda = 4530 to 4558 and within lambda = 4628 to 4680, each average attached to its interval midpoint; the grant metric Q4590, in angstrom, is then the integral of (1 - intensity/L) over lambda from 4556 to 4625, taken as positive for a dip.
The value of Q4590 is -1.9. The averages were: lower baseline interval 305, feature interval 300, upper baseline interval 275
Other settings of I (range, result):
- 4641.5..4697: 272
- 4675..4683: 266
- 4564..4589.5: 304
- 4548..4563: 296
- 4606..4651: 291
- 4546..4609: 302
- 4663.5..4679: 268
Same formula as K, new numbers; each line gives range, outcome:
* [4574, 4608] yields 294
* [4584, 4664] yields 261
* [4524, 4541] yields 300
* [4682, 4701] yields 263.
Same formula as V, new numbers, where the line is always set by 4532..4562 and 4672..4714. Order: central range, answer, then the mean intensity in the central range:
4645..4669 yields 0.86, 271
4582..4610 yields -1.20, 305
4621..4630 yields -0.08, 290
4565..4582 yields -0.16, 300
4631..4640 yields 0.06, 283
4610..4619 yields -0.30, 299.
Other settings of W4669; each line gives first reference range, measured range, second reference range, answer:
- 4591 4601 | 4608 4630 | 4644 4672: -0.02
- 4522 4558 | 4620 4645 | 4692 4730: 0.02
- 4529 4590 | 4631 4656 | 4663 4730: 0.02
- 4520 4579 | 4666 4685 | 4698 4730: 0.07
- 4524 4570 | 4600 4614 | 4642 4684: -0.05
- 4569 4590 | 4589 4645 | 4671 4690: -0.01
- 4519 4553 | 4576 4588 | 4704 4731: -0.02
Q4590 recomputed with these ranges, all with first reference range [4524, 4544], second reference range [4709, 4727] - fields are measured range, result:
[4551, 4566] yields 0.5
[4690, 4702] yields 0.6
